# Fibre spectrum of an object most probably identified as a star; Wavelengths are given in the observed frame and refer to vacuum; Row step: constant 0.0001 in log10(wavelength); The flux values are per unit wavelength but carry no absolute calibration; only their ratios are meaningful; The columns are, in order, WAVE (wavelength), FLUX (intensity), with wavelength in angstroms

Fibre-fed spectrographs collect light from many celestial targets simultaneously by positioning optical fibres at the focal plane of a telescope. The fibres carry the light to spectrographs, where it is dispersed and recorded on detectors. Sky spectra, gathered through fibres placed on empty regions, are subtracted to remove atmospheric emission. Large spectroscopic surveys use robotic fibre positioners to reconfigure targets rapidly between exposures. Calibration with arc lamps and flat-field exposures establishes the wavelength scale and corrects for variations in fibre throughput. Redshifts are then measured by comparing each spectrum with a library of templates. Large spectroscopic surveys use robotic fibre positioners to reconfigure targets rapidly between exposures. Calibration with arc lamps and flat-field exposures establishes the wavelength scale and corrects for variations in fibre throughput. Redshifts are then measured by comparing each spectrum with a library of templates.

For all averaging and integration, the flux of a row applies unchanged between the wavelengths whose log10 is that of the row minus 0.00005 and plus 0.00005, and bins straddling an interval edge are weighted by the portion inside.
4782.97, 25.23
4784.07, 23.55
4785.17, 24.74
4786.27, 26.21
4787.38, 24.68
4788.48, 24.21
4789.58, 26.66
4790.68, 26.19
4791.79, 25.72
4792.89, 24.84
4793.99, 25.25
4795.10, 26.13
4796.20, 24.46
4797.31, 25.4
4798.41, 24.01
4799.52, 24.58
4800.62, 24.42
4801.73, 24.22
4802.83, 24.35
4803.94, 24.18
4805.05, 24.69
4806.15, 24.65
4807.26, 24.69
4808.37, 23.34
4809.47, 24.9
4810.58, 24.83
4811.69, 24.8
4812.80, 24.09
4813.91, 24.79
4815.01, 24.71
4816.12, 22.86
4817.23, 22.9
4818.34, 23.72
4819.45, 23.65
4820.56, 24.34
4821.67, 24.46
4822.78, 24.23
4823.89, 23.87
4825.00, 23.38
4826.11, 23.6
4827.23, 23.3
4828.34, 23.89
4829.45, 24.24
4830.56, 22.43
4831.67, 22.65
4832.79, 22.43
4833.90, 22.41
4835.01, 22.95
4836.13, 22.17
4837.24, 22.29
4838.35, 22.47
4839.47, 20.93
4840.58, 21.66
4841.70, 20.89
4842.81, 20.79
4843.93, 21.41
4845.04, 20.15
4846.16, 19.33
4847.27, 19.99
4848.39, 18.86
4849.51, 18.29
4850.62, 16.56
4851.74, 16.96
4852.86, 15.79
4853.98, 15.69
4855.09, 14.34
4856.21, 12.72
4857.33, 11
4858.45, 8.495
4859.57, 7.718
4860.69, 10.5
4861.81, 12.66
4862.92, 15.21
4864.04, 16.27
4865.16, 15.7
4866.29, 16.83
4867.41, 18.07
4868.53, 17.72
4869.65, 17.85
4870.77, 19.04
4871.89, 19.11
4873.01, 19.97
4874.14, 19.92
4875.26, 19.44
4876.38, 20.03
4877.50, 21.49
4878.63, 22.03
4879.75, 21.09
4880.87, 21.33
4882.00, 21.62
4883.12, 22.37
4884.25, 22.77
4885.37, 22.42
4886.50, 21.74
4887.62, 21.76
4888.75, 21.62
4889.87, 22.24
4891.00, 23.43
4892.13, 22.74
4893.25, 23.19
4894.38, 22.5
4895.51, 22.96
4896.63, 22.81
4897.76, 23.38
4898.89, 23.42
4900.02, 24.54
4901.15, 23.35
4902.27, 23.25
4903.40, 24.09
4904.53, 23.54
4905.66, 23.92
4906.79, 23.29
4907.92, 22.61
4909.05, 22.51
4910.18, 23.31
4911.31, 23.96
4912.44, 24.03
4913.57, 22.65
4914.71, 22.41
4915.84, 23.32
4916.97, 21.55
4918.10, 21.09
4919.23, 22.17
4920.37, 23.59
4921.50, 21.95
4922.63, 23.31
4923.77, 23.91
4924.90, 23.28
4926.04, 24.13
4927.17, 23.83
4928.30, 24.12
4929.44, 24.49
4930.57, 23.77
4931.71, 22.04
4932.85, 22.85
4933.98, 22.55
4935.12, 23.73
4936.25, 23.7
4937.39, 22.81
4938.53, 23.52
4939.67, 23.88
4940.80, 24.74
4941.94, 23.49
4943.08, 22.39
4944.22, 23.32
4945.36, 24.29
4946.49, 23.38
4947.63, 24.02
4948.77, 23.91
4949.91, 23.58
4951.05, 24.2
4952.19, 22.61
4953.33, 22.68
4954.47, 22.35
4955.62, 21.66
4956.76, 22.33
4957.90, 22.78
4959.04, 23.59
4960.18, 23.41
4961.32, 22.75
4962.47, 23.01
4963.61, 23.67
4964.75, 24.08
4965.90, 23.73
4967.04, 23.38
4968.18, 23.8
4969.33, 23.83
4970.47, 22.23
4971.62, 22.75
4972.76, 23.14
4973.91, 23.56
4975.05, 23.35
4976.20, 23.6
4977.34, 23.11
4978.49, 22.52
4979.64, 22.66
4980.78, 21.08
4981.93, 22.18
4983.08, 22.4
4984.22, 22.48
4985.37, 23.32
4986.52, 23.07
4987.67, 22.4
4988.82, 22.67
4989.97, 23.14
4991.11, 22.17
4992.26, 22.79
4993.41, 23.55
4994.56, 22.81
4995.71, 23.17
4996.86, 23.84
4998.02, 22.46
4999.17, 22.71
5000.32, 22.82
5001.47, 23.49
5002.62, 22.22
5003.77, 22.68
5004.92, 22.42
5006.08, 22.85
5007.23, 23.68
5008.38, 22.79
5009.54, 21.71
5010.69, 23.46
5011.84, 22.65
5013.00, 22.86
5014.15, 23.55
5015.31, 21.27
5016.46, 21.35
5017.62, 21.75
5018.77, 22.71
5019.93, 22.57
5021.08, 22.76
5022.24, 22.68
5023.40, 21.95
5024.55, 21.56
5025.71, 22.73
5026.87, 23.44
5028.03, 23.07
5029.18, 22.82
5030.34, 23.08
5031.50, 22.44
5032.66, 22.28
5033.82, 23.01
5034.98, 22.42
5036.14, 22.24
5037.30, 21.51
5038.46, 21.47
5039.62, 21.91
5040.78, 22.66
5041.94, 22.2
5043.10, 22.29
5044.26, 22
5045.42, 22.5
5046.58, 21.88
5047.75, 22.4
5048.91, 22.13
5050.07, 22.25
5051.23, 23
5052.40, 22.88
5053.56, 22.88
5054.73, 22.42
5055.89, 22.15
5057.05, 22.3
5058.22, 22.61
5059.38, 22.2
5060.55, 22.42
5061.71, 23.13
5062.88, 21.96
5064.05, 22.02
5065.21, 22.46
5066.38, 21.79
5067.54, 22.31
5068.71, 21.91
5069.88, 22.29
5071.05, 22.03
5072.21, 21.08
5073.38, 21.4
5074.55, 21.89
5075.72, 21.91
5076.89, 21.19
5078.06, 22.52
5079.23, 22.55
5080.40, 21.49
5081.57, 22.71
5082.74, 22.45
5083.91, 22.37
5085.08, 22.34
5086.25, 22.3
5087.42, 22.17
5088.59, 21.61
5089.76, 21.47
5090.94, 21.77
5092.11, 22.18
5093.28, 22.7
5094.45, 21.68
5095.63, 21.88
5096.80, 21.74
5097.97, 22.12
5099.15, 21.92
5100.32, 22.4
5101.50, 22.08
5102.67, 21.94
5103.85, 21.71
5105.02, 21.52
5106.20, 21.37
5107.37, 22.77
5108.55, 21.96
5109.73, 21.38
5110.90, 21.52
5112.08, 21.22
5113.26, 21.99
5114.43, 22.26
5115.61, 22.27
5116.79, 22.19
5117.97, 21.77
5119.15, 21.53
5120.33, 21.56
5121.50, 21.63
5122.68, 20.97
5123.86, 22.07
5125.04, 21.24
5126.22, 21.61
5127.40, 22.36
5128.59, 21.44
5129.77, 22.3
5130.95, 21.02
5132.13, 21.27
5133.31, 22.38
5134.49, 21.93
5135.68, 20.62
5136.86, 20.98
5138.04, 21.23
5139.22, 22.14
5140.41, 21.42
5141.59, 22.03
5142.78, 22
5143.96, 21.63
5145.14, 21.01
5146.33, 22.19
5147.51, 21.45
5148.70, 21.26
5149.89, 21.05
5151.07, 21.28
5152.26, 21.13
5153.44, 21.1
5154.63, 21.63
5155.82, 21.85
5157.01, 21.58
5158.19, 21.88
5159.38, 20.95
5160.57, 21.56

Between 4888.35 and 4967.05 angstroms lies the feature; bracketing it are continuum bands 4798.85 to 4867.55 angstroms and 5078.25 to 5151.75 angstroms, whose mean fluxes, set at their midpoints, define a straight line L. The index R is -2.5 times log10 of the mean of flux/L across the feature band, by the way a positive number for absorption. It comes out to -0.106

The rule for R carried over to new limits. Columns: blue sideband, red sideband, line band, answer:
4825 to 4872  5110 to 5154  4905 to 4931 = -0.20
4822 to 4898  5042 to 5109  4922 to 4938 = -0.14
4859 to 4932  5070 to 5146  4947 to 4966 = -0.08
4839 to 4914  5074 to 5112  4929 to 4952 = -0.15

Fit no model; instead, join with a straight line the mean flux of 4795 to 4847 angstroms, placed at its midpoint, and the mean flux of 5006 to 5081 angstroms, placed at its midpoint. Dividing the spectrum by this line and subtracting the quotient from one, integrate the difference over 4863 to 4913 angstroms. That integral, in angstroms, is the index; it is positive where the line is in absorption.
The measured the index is 3.33 angstroms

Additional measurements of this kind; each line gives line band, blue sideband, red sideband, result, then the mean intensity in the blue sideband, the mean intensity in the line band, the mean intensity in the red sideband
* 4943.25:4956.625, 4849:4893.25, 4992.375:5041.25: -1.7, 18.1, 23.2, 22.6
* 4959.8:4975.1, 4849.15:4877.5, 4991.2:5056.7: -2.4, 15.9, 23.3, 22.6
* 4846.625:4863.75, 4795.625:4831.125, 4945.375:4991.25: 6.8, 24.1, 14.4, 23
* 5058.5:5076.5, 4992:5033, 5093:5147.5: 0.1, 22.7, 22.1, 21.8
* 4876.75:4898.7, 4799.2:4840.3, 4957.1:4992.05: 1.0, 23.7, 22.3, 23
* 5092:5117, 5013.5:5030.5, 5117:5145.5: -0.1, 22.5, 21.9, 21.6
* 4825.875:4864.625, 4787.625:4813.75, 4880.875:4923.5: 8.8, 24.8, 18.5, 22.8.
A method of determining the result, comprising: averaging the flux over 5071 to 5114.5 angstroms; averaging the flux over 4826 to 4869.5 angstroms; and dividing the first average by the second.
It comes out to 1.19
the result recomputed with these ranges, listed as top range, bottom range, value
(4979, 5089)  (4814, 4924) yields 1.07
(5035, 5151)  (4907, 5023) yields 0.95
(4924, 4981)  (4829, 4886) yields 1.24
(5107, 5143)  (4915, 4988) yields 0.94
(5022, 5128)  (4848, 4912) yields 1.12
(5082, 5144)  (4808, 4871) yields 1.09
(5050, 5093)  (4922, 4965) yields 0.95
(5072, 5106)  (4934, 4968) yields 0.94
